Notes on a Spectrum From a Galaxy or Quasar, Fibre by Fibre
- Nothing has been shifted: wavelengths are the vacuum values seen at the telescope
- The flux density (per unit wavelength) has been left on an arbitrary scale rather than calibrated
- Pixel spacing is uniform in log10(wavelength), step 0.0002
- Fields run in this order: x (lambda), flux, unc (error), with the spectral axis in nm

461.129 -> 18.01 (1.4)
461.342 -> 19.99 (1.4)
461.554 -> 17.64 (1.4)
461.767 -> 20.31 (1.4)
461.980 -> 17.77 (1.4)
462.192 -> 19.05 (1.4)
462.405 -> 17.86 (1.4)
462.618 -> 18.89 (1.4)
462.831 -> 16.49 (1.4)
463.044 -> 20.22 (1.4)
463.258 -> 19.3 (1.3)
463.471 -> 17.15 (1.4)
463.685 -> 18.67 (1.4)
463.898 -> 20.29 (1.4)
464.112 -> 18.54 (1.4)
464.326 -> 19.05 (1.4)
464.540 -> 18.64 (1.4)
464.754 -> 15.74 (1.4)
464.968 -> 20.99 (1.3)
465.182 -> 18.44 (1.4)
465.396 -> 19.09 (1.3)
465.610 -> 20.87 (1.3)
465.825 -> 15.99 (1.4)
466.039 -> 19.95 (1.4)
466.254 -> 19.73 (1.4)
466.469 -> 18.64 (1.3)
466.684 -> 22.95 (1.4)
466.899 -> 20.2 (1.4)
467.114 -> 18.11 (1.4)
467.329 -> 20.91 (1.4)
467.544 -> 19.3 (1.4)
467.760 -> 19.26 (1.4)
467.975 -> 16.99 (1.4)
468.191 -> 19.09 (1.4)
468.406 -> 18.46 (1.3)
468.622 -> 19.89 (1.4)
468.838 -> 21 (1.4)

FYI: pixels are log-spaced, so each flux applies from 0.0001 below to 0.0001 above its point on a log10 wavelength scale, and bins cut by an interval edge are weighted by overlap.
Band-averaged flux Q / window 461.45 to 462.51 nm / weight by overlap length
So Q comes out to 18.5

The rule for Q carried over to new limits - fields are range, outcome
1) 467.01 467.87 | 19.4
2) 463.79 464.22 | 19.4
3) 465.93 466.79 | 20.3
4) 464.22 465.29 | 18.6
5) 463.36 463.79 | 17.9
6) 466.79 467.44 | 19.8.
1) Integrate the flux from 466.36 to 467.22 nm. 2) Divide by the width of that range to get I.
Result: 20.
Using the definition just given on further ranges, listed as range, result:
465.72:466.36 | 18.6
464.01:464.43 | 18.8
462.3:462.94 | 17.8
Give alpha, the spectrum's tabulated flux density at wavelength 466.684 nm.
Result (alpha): 22.95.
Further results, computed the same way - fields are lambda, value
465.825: 15.99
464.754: 15.74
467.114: 18.11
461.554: 17.64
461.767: 20.31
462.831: 16.49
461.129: 18.01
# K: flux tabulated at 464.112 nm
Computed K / 18.54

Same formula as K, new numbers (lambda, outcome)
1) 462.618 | 18.89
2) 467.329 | 20.91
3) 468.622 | 19.89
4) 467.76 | 19.26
